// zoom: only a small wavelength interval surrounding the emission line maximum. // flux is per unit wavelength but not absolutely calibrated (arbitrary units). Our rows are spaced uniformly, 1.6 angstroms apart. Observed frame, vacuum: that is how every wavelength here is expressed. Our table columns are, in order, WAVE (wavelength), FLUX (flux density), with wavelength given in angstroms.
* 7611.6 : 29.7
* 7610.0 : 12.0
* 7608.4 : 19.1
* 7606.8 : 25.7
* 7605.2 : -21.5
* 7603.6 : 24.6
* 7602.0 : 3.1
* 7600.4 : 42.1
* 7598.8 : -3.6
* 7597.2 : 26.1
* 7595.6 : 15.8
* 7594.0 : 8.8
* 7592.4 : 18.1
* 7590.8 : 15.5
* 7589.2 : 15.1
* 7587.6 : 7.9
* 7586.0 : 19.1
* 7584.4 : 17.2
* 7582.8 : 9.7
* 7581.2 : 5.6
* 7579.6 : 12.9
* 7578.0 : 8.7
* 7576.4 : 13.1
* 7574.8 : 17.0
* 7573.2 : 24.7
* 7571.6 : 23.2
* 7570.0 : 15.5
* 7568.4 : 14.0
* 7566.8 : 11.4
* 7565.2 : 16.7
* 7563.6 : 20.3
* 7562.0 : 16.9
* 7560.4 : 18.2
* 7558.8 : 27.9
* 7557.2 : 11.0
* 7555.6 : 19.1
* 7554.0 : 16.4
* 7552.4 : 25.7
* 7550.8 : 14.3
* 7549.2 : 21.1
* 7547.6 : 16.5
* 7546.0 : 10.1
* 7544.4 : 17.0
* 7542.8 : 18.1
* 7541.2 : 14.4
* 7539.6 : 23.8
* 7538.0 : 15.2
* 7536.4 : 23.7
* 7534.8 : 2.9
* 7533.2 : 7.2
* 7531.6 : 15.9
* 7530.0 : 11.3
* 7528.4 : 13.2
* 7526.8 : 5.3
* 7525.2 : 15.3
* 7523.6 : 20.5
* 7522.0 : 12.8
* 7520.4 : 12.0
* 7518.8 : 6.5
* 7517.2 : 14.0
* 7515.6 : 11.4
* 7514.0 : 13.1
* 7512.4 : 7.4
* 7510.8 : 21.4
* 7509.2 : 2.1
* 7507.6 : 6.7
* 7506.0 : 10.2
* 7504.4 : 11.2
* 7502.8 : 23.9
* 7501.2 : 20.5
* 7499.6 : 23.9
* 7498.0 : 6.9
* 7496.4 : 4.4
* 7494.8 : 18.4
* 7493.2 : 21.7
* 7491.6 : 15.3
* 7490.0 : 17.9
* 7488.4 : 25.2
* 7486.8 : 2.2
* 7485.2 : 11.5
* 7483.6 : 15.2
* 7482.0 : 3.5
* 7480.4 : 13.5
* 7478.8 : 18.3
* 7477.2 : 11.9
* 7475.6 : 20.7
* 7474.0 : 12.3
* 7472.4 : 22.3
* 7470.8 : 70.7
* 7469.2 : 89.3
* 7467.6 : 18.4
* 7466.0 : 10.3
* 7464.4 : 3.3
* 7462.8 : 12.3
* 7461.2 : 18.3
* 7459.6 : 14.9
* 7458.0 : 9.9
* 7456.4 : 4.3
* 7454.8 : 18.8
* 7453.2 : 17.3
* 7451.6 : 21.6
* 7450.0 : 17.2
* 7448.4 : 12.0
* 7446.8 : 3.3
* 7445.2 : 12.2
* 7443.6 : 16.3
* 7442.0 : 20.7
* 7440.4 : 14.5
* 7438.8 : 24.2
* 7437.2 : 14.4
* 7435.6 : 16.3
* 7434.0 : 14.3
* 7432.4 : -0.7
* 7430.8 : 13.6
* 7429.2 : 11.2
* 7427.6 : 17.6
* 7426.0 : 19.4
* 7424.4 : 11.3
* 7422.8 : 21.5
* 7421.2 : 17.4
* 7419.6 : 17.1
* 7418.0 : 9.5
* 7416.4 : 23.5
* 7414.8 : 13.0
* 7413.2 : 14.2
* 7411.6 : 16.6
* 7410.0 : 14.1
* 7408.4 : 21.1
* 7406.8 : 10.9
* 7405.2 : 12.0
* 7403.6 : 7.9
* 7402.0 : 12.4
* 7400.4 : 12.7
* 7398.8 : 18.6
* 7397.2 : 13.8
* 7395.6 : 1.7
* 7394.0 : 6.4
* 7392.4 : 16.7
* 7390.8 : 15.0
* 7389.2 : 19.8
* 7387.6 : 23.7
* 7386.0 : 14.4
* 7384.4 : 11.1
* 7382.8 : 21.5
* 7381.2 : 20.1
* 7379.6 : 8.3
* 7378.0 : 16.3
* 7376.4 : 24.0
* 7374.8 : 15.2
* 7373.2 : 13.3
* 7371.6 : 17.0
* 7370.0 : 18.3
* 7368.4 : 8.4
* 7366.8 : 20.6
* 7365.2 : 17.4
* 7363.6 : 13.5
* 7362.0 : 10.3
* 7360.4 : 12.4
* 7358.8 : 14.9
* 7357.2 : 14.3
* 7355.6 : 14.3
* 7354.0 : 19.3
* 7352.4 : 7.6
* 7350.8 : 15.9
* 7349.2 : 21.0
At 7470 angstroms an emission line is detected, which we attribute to Halpha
